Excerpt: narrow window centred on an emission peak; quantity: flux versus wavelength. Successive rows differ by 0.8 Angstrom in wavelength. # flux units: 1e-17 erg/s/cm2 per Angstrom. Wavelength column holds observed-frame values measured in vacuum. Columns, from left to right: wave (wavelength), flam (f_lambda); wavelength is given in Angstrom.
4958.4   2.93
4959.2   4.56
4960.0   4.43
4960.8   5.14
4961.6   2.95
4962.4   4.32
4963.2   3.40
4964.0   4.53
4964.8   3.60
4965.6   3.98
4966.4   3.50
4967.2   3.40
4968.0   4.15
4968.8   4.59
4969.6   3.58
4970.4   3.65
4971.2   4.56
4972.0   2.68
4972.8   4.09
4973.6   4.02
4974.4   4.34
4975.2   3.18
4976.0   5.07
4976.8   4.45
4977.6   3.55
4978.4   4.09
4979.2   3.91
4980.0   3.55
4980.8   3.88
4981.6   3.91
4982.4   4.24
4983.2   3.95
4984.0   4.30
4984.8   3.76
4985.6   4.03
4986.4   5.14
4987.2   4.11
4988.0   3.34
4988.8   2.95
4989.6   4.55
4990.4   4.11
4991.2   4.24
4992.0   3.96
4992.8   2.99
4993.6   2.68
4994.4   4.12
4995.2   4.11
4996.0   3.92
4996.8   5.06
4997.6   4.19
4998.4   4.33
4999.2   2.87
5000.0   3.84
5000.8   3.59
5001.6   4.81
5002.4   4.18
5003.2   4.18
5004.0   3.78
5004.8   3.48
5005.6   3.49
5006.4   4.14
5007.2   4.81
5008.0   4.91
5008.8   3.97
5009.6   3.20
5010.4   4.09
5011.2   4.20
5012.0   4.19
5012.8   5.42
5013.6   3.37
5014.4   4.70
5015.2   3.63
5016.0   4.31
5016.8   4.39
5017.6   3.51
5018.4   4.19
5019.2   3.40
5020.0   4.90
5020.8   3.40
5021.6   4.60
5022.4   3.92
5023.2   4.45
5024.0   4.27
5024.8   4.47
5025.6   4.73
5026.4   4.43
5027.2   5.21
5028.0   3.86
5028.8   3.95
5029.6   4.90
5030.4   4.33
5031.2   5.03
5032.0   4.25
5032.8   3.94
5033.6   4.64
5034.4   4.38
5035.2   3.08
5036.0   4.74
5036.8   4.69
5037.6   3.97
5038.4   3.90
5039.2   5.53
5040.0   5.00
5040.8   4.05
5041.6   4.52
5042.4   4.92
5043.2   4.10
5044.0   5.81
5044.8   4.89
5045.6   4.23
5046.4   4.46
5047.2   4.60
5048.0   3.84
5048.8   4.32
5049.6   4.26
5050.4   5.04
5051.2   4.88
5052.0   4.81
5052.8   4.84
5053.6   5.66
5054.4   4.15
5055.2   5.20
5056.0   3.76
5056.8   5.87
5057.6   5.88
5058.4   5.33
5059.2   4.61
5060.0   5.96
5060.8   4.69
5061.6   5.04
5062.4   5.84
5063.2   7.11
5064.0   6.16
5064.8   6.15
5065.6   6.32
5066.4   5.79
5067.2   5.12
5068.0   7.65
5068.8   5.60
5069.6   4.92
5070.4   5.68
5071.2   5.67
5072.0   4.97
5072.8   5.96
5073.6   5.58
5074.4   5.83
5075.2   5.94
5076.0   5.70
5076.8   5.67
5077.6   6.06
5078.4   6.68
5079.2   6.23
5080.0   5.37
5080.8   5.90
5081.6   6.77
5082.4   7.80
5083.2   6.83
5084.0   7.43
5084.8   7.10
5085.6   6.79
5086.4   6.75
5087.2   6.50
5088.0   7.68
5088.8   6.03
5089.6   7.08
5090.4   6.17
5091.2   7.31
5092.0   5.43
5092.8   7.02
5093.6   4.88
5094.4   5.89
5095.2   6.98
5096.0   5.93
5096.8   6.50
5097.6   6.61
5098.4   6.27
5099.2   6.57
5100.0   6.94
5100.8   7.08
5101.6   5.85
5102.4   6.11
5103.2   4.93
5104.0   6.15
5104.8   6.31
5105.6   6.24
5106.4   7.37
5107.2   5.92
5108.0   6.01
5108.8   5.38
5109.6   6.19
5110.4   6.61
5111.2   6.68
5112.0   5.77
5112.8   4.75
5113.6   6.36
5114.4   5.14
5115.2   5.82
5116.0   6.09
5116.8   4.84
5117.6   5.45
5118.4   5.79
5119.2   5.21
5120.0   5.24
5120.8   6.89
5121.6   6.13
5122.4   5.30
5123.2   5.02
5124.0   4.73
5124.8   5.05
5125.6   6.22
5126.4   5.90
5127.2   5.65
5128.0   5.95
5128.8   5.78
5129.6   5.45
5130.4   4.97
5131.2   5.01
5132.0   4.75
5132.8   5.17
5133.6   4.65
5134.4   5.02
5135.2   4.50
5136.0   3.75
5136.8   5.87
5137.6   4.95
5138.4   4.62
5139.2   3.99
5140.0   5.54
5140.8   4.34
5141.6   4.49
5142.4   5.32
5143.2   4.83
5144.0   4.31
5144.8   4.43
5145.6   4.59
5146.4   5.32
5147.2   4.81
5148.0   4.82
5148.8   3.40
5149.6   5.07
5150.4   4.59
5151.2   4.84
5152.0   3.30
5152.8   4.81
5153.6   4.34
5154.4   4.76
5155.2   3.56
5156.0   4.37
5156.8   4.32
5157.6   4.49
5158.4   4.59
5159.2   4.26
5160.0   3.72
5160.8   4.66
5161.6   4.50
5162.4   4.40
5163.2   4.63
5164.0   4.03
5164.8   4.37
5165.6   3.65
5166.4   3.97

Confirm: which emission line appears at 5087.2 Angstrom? Mg II 2798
